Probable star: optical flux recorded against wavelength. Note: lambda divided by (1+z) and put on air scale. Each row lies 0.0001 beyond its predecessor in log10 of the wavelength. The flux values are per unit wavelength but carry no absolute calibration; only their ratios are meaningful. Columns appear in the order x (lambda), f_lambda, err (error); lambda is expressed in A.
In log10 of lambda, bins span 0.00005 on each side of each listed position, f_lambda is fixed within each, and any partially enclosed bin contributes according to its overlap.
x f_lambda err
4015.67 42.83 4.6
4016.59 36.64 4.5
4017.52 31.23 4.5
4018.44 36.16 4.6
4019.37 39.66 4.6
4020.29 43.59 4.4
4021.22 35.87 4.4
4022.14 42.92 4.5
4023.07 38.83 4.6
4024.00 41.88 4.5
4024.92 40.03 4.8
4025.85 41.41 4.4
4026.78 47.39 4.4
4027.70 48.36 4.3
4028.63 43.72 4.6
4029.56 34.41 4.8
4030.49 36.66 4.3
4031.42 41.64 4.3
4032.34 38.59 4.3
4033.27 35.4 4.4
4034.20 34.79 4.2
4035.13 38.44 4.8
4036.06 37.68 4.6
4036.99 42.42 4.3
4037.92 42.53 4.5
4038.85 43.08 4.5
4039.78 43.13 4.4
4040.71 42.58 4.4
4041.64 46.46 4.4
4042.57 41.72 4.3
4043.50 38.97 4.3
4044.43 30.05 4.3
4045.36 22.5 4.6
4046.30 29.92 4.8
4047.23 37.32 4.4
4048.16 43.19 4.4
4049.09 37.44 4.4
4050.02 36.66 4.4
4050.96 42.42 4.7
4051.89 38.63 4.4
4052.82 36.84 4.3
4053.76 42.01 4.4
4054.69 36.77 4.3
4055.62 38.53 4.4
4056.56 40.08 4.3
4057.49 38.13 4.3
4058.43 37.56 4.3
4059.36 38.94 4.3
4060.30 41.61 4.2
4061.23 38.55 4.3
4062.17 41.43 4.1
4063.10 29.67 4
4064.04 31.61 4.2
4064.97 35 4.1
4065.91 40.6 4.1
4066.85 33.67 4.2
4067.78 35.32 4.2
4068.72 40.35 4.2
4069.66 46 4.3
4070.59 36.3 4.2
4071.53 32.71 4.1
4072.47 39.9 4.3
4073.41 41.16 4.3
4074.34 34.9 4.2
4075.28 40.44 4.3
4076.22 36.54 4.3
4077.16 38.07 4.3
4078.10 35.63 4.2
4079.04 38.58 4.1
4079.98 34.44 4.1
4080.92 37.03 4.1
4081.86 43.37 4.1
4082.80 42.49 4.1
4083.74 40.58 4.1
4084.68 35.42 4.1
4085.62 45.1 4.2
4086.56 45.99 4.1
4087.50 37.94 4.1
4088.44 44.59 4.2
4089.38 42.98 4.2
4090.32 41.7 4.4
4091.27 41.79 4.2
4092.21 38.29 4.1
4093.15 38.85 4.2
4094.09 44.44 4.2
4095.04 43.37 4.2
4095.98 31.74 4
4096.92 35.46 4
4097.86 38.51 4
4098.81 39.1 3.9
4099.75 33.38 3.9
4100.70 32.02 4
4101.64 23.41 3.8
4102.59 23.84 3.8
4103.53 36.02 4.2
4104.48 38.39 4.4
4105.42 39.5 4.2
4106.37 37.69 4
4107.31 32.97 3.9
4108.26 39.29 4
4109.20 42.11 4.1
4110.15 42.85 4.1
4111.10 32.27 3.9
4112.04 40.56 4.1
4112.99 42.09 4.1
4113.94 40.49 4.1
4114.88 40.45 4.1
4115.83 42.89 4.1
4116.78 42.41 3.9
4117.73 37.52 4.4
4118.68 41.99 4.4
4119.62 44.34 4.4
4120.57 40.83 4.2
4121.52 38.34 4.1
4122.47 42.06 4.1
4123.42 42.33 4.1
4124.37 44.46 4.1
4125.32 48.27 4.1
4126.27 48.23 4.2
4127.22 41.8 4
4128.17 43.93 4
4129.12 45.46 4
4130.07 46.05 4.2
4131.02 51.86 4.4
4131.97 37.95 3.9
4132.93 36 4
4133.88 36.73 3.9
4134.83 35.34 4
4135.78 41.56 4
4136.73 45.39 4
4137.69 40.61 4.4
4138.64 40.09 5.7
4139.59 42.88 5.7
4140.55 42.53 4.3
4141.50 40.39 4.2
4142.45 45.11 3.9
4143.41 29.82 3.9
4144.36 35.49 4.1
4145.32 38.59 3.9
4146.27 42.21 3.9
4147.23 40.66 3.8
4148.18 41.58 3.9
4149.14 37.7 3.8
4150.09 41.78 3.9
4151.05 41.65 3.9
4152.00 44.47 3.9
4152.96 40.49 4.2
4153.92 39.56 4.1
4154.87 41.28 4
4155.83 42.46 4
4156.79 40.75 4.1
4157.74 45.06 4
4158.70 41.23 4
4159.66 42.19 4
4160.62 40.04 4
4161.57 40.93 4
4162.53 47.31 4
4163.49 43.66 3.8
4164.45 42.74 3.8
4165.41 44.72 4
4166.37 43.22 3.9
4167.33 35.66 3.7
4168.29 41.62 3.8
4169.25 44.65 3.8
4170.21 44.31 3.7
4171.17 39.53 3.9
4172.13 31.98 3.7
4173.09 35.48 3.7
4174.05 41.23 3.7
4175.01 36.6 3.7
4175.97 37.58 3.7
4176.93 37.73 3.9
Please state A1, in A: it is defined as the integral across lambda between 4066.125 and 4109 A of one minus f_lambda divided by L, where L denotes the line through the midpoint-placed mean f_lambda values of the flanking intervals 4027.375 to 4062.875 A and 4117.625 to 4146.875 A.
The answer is 2.3 A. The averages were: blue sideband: 38.8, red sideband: 41.6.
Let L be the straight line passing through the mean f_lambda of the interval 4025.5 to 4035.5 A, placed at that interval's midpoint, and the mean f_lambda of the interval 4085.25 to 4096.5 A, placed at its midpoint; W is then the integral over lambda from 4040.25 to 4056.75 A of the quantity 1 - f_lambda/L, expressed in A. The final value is 1.1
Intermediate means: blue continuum 40.1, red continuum 41.4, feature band 37.9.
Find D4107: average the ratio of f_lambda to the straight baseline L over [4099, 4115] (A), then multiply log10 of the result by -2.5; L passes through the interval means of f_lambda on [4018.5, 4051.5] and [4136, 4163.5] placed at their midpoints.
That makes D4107 0.12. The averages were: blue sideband 39.4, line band 36.3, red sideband 41.2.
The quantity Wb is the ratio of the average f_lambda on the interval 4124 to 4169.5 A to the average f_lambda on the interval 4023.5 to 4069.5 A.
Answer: 1.08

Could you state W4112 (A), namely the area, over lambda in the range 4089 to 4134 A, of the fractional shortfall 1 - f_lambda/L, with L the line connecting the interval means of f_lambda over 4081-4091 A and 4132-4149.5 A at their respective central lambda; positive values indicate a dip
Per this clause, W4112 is 1.07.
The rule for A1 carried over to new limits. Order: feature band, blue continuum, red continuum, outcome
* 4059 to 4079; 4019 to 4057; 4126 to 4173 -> 1.2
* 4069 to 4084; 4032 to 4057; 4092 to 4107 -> -0.7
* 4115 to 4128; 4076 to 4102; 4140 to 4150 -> -1.2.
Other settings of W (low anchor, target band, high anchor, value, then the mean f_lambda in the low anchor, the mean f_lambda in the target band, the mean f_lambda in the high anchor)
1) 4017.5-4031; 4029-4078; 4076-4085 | 1.6 A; 40.4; 38.1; 38.3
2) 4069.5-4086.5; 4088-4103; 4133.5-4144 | 0.8 A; 38.9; 37.1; 40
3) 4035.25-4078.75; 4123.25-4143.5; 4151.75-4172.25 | -0.8 A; 38.2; 42.3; 41.9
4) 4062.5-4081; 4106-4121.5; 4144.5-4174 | -0.4 A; 36.9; 40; 41.2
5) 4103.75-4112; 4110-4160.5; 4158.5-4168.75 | -1.6 A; 38.2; 41.4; 42.1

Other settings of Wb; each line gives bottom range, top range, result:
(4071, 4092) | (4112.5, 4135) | 1.07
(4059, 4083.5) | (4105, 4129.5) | 1.09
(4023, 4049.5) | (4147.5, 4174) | 1.05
